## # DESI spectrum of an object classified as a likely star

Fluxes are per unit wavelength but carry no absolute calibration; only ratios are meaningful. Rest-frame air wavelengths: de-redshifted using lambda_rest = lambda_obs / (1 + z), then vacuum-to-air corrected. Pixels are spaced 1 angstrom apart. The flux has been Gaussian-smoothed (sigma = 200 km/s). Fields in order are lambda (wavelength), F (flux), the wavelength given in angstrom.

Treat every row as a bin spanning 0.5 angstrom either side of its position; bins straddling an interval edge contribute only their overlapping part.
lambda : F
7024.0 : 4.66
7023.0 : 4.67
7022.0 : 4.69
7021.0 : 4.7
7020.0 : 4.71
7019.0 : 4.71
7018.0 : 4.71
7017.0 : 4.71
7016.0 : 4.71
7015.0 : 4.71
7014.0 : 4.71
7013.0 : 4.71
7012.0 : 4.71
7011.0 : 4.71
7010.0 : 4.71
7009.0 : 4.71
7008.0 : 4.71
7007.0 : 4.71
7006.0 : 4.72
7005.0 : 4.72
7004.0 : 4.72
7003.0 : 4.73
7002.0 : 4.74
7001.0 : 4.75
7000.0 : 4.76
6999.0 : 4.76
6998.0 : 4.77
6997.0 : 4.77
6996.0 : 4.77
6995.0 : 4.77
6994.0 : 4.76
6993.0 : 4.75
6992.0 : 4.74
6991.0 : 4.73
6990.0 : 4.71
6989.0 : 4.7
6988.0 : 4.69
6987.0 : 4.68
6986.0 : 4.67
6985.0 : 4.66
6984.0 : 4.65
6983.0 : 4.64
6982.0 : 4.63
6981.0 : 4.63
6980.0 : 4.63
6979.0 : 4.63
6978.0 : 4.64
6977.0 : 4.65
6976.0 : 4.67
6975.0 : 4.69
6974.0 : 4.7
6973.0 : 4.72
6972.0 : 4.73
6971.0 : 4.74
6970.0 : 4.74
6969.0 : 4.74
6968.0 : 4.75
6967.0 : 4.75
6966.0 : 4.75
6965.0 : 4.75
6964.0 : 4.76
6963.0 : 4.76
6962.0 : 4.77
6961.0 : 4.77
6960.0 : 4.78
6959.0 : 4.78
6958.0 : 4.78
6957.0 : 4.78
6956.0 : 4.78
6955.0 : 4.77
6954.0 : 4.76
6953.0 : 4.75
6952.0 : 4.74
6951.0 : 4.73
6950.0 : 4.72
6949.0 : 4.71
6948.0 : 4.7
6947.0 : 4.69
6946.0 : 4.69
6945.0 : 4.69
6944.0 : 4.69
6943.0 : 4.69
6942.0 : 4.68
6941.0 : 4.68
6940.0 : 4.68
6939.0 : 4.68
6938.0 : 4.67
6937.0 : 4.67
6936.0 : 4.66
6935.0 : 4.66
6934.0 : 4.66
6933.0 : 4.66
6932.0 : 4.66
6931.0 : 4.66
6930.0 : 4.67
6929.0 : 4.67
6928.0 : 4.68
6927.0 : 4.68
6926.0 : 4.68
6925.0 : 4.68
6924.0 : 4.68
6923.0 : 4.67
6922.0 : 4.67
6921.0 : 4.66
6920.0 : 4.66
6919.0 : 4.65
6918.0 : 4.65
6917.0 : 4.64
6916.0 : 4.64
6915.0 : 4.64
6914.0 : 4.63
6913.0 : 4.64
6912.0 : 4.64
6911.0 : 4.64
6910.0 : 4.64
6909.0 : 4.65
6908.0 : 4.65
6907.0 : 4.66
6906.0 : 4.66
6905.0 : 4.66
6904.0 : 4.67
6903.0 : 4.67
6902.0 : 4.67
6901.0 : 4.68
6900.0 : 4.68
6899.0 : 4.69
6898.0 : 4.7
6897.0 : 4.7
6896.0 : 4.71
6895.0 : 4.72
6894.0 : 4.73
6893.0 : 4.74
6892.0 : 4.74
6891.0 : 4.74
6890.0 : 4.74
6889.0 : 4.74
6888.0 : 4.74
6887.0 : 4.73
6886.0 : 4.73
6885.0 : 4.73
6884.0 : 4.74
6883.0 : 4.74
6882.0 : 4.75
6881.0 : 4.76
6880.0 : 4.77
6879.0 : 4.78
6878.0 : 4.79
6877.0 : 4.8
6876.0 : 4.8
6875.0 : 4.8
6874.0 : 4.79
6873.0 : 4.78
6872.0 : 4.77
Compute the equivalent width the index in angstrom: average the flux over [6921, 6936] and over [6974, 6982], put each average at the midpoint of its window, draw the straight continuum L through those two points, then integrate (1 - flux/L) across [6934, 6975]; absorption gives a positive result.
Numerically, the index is -0.57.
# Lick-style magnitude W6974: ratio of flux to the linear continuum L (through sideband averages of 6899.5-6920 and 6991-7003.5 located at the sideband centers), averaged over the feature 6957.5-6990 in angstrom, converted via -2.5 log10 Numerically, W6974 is 0.00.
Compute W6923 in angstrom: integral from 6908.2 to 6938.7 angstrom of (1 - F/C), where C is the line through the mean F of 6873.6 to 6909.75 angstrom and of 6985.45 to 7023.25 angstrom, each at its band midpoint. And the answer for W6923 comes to 0.41 angstrom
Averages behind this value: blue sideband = 4.72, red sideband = 4.72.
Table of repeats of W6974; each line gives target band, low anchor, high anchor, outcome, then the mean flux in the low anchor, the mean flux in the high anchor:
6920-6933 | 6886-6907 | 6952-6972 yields 0.01 mag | 4.71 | 4.76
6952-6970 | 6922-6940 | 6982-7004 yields -0.02 mag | 4.67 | 4.72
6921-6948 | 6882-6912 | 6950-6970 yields 0.01 mag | 4.7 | 4.76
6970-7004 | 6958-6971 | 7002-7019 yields 0.01 mag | 4.76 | 4.71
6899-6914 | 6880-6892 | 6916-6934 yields 0.01 mag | 4.74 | 4.67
